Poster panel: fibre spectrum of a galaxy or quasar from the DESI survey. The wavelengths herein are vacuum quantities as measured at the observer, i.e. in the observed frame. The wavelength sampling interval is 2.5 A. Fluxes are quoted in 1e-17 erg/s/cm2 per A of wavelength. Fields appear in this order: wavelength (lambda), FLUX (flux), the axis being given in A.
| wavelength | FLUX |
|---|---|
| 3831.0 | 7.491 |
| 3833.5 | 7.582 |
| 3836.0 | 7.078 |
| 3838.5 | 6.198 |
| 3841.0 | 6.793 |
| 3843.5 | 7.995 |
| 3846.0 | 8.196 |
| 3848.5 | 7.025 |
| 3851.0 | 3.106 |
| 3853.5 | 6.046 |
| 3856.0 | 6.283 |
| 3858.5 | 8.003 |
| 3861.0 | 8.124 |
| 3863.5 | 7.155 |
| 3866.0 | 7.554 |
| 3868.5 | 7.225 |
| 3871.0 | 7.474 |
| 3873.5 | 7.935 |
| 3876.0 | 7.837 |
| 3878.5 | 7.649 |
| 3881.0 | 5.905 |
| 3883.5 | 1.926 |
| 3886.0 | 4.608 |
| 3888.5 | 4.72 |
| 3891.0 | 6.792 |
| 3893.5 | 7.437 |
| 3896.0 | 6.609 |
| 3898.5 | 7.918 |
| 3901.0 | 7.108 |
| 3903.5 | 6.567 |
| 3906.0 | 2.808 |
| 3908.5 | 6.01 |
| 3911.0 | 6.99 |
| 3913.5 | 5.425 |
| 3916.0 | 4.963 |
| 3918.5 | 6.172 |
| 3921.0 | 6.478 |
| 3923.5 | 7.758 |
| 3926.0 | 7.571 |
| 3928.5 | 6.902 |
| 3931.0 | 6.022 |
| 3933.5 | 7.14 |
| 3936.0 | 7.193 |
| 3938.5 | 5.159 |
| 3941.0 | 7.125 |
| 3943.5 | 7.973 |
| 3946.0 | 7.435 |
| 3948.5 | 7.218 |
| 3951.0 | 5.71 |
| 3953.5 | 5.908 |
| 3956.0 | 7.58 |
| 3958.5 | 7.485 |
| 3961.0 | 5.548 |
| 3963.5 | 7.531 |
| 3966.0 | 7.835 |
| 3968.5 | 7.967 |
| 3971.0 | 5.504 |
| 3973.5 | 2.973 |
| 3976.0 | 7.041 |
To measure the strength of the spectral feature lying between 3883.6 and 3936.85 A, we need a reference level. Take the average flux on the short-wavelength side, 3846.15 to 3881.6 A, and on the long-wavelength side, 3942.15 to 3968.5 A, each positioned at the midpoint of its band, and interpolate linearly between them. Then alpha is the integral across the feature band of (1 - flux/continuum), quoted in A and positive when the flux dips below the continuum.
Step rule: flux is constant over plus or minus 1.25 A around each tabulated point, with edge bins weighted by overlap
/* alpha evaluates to 6.0 A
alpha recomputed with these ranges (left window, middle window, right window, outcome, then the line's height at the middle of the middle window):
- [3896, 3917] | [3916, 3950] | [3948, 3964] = -2.6 A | 6.36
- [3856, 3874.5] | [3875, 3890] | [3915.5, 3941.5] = 3.9 A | 7.29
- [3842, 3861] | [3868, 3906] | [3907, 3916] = -0.8 A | 6.24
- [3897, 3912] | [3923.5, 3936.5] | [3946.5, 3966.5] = -1.0 A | 6.53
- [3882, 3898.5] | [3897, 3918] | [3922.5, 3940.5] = 0.2 A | 6.08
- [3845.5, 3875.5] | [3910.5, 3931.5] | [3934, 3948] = 1.6 A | 7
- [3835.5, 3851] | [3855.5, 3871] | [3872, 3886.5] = -2.5 A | 6.44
